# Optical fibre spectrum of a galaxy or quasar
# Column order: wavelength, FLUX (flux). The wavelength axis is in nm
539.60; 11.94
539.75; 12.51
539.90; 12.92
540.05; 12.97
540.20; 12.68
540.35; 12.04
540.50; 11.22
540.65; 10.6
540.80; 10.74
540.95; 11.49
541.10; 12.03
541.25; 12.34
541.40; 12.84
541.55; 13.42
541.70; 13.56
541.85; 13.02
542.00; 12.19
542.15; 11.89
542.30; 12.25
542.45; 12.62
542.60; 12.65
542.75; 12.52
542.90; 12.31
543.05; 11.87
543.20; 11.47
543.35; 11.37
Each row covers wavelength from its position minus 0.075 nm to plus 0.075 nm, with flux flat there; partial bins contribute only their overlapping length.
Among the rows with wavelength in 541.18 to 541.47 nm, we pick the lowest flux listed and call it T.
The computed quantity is 12.34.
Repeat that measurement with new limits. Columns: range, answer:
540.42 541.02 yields 10.6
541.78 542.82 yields 11.89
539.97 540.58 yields 11.22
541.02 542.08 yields 12.03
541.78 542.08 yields 12.19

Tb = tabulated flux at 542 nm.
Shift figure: 12.19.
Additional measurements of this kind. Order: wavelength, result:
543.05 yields 11.87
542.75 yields 12.52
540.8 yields 10.74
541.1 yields 12.03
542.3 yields 12.25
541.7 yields 13.56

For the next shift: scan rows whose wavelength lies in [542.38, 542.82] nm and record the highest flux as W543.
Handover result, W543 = 12.65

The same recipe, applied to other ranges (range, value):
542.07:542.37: 12.25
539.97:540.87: 12.97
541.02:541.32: 12.34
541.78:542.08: 13.02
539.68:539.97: 12.92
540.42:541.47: 12.84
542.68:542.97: 12.52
